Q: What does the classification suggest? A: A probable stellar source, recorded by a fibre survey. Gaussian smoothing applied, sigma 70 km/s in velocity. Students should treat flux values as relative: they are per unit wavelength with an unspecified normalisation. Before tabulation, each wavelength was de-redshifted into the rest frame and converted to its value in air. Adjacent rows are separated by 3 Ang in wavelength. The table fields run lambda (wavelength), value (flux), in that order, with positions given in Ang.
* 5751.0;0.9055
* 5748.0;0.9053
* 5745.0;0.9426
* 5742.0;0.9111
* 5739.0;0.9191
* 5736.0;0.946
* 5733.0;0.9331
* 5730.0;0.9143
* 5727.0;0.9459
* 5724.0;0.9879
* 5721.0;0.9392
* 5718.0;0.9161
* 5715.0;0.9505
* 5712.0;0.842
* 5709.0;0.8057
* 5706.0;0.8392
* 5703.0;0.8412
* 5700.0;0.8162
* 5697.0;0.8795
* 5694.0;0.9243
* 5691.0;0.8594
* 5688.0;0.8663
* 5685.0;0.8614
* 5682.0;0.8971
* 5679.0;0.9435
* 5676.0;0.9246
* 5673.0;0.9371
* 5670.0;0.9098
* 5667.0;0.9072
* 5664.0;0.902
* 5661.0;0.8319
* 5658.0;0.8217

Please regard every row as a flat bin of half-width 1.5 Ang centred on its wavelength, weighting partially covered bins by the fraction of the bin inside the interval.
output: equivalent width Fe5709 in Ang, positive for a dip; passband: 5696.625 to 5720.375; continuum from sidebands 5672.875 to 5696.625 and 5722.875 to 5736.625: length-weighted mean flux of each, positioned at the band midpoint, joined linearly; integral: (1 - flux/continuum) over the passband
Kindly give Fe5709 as 1.5 Ang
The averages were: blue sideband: 0.899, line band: 0.863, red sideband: 0.944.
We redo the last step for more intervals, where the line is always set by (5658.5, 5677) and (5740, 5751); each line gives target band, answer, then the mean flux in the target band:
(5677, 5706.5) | 0.93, 0.875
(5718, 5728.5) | -0.46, 0.952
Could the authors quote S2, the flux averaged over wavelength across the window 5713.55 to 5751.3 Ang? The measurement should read 0.933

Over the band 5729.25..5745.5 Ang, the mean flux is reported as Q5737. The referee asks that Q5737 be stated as 0.927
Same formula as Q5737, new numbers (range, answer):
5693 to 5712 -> 0.848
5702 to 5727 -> 0.895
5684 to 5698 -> 0.879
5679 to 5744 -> 0.897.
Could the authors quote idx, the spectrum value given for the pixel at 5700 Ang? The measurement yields 0.8162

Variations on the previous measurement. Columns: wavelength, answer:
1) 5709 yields 0.8057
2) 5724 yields 0.9879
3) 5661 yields 0.8319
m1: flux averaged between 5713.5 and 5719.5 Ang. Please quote 0.933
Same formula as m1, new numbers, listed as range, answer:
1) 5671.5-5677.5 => 0.931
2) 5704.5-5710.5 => 0.822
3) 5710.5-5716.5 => 0.896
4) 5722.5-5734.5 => 0.945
